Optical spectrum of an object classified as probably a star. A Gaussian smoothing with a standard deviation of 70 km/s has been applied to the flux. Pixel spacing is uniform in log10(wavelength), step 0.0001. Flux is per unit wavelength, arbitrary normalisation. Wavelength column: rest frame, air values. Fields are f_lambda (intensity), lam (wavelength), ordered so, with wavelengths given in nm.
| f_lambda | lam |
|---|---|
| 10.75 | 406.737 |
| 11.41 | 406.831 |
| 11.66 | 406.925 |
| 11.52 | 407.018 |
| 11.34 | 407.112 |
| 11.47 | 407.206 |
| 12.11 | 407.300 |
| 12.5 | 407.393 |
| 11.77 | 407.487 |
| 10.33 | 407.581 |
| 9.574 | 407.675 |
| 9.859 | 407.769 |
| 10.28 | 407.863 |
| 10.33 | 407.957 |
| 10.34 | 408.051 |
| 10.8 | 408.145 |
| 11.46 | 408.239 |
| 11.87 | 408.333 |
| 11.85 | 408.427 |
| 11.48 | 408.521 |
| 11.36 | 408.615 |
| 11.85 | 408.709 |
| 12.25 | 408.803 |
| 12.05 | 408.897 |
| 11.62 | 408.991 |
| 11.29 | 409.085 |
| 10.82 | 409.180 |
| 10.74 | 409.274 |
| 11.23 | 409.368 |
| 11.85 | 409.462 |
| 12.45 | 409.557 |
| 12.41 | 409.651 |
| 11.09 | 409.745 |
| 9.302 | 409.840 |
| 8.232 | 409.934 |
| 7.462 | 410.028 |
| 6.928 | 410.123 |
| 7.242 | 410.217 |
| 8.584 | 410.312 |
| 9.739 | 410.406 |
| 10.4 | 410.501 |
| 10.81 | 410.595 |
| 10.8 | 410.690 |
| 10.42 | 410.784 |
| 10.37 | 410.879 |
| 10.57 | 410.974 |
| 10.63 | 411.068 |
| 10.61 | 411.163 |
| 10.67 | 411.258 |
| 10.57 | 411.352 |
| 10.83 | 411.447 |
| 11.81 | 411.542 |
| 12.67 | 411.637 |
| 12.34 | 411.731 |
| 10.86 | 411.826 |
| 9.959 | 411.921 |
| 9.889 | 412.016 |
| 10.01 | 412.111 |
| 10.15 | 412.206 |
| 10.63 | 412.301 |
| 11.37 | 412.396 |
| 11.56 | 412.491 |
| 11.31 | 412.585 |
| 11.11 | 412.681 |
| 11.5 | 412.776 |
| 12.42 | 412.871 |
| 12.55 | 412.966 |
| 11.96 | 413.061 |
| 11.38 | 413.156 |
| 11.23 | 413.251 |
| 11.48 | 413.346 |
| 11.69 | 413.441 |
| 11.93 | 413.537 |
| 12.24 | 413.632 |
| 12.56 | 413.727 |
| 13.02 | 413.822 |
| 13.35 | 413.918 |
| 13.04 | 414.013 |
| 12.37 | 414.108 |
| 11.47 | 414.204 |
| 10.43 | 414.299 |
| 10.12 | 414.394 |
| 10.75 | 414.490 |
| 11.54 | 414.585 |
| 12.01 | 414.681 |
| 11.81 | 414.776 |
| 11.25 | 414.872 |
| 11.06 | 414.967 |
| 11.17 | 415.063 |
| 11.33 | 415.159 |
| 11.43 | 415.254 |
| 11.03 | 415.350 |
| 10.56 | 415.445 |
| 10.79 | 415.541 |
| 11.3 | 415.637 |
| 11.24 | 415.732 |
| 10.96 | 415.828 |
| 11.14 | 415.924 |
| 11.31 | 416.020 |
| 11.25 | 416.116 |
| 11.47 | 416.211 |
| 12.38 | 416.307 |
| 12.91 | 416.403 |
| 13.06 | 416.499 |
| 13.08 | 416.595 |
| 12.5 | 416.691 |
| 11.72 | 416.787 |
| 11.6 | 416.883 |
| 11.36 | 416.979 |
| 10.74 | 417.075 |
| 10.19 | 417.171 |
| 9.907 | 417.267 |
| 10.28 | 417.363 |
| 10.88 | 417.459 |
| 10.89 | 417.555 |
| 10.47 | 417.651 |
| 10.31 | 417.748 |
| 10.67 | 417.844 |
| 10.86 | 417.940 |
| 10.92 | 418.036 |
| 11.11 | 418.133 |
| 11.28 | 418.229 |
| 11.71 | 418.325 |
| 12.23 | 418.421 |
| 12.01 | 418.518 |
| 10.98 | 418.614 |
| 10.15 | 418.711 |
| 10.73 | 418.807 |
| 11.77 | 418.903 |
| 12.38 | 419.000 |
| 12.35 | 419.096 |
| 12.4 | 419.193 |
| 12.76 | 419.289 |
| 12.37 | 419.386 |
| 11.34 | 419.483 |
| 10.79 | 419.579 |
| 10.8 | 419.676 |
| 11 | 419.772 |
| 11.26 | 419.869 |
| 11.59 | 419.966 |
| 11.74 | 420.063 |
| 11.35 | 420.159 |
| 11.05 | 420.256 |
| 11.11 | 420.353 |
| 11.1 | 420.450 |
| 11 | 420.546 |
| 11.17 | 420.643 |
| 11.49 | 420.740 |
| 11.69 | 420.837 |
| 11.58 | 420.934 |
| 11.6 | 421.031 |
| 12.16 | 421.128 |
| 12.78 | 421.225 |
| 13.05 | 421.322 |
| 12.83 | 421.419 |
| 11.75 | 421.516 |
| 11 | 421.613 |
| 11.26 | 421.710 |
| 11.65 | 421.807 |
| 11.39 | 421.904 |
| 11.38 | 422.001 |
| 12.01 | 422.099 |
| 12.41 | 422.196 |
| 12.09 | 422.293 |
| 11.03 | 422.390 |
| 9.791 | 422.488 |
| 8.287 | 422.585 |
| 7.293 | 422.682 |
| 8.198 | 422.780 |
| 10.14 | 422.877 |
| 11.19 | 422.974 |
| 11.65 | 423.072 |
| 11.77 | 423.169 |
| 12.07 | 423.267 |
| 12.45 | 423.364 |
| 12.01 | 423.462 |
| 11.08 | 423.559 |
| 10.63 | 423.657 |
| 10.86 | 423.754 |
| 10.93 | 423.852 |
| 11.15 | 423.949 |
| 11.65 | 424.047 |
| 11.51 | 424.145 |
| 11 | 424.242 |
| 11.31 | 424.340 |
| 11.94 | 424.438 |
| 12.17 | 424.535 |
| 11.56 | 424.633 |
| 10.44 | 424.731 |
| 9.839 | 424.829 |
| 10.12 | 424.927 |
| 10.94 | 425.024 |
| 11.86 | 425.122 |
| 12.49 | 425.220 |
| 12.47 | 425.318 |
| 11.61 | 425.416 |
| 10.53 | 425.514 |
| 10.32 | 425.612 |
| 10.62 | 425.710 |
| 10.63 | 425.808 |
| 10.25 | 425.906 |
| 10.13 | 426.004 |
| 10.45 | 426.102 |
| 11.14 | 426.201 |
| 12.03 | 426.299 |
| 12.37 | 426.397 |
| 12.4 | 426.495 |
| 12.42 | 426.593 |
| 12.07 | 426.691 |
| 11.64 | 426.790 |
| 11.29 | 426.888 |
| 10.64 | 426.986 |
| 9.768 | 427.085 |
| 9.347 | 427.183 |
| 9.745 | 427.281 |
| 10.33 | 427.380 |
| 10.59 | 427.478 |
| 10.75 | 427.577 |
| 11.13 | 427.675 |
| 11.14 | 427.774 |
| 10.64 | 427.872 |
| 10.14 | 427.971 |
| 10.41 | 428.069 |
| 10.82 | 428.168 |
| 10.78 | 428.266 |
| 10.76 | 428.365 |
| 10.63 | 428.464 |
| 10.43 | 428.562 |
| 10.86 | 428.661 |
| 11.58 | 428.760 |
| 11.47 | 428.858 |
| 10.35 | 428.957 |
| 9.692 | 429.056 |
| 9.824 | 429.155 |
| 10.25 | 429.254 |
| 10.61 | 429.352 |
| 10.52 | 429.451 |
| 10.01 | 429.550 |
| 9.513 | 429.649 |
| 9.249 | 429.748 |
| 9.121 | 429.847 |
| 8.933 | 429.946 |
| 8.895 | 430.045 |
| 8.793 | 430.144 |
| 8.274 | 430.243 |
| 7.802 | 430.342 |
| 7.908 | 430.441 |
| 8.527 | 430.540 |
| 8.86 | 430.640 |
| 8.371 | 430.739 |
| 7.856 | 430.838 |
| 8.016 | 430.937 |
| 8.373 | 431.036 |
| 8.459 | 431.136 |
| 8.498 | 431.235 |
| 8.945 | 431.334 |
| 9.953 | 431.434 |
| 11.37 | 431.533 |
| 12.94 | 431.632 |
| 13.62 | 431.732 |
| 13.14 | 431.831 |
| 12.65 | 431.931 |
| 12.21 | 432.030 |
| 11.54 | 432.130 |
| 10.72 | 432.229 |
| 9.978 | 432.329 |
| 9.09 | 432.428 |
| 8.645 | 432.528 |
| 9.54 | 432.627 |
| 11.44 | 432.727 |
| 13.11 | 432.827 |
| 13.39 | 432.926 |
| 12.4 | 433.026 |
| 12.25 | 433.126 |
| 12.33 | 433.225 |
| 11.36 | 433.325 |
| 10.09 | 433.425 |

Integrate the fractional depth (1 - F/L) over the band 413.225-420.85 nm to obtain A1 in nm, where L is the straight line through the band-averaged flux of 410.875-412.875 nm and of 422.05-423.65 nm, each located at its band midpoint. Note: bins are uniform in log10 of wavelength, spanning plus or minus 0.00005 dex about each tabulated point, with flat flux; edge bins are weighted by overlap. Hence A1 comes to -0.38 nm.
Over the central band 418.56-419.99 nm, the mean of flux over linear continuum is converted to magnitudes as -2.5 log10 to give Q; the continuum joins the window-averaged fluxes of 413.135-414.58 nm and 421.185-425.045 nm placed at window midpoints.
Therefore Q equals -0.008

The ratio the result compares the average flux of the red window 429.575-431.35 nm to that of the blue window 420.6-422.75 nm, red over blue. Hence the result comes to 0.8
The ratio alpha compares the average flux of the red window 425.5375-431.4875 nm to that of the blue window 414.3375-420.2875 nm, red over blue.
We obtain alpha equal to 0.89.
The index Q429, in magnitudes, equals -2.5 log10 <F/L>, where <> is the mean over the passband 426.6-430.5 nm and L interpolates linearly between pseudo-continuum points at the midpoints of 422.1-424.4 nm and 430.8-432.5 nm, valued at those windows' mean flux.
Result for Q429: 0.044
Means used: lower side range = 10.9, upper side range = 10.4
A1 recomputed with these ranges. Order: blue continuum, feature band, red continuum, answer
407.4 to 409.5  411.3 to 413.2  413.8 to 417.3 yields 0.02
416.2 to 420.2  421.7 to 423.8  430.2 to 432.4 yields -0.01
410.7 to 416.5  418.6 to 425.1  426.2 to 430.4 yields -0.27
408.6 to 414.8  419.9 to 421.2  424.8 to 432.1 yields -0.09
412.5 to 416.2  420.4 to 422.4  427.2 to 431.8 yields -0.18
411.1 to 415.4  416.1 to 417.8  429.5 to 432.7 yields -0.05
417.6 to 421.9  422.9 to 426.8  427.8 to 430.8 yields -0.27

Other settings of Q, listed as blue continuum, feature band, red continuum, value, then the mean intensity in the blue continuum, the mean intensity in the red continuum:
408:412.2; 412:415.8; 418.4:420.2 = -0.04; 10.7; 11.6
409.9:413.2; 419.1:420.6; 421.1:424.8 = -0.04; 10.5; 11.2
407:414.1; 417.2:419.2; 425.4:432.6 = -0.04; 11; 10.3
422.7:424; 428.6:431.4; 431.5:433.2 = 0.23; 11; 11.7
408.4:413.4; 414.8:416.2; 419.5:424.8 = -0.01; 10.8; 11.3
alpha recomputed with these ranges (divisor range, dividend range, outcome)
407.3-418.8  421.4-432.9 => 0.96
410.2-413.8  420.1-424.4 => 1.02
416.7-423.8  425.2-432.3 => 0.93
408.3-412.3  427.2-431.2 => 0.91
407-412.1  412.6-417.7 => 1.07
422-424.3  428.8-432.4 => 0.90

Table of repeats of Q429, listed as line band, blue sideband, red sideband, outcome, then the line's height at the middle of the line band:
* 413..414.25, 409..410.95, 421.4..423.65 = -0.167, 10.4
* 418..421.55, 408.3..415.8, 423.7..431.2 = -0.083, 10.8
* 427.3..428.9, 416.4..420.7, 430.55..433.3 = 0.008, 10.8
